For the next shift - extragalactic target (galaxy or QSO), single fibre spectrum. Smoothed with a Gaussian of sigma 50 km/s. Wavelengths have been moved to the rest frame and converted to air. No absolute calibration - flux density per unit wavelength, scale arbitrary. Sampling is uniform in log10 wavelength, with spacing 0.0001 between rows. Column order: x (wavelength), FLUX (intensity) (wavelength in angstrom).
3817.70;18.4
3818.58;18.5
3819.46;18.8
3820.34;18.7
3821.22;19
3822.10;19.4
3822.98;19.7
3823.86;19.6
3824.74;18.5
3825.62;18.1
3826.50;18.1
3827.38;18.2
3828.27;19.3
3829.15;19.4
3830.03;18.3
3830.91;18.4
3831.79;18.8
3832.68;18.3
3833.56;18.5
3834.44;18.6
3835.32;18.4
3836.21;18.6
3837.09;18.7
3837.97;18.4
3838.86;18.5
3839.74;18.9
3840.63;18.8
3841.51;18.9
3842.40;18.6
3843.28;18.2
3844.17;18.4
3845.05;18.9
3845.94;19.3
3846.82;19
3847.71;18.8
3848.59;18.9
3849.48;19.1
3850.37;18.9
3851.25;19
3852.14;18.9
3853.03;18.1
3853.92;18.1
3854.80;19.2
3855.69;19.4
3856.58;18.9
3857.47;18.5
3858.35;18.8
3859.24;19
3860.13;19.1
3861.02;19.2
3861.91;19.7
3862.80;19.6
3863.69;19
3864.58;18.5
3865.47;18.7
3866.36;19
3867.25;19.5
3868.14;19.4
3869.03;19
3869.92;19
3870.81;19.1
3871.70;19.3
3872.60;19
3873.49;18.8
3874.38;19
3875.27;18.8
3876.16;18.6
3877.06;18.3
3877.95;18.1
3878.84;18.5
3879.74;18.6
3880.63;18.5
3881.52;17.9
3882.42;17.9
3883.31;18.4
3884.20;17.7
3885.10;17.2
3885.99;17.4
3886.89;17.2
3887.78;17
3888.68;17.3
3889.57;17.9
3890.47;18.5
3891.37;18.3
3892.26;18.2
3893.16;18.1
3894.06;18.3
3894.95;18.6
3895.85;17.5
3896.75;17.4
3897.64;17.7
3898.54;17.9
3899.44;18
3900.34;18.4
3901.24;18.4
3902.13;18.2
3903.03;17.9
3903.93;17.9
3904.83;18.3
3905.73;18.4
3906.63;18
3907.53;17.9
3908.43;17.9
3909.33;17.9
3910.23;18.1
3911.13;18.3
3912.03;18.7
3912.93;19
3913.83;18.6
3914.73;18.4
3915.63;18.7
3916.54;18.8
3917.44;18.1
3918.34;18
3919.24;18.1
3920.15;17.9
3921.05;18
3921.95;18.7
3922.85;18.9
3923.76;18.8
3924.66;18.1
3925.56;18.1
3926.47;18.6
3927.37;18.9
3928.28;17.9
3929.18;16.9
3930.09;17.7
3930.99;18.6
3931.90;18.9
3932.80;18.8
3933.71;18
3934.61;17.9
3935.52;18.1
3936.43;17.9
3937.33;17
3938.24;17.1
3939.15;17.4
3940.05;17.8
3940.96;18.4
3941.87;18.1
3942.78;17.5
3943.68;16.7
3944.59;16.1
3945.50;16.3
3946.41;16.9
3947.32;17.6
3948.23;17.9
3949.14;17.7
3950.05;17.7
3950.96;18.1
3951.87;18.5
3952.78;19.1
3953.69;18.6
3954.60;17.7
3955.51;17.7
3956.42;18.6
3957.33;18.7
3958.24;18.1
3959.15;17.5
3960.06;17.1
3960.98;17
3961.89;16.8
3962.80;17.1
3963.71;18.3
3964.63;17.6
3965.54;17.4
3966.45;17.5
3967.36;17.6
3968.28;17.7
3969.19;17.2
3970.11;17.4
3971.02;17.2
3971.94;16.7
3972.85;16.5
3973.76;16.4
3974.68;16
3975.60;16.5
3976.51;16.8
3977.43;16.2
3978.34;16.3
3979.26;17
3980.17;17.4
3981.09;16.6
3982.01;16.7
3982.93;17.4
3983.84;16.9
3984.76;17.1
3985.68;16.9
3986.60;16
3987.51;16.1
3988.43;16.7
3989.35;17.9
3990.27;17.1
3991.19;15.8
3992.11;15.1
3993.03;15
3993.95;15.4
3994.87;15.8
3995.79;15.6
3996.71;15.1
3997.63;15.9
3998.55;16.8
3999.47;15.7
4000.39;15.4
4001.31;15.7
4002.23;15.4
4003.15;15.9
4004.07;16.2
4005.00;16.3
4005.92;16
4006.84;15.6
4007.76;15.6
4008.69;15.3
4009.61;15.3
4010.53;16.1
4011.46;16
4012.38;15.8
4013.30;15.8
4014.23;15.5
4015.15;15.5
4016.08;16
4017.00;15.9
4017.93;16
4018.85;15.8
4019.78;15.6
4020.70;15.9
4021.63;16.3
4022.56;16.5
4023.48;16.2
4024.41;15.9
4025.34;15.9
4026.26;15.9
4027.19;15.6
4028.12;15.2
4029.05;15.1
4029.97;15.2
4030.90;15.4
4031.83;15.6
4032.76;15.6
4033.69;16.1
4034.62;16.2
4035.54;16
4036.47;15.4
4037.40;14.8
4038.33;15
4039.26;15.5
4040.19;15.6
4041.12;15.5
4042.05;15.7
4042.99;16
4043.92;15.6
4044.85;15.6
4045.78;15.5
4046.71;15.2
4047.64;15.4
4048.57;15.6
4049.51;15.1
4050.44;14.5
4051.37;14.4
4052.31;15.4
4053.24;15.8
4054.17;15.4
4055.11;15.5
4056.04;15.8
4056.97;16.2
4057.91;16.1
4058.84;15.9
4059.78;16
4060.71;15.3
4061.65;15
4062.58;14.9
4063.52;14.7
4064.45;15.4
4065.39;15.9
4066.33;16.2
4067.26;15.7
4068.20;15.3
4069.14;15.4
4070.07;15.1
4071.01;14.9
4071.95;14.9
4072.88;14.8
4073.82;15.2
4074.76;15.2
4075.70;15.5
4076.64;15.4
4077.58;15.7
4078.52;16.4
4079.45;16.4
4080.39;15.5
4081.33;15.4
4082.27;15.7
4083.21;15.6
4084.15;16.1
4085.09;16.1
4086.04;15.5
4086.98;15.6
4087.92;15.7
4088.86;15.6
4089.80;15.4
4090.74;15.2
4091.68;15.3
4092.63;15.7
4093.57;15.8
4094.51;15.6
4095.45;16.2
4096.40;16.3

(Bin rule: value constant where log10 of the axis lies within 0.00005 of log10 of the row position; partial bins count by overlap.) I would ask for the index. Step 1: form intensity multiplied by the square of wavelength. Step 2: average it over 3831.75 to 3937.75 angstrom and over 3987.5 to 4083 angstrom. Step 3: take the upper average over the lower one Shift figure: 0.9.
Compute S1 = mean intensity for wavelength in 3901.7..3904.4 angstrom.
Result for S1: 18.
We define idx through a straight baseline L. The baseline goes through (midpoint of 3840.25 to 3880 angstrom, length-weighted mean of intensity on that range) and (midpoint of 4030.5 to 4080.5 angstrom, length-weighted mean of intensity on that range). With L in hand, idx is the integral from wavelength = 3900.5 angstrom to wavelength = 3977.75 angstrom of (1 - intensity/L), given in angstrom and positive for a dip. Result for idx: -1.36 angstrom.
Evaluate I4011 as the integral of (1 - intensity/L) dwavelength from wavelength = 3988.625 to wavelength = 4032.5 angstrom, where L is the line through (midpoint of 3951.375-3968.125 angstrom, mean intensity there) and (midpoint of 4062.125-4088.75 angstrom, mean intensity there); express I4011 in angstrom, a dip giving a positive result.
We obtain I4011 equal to 2.6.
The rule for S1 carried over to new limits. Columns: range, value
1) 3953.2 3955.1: 18.2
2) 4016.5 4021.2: 15.9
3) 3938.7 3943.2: 17.8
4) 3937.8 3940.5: 17.5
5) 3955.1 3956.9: 18.2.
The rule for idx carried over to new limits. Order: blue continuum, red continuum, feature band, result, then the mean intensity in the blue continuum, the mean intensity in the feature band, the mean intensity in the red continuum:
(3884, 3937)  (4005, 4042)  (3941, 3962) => -0.54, 18.1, 17.7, 15.7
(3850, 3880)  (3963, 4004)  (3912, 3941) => -0.85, 18.9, 18.2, 16.5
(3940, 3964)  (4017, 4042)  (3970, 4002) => 0.87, 17.7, 16.4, 15.7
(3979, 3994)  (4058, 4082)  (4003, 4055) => 1.18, 16.6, 15.6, 15.5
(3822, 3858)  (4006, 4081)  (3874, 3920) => -0.72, 18.7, 18.1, 15.6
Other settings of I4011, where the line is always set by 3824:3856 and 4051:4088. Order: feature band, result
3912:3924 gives -0.6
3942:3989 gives -0.8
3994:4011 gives 0.7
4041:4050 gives 0.2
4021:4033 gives 0.3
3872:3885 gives -0.2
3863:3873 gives -0.4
